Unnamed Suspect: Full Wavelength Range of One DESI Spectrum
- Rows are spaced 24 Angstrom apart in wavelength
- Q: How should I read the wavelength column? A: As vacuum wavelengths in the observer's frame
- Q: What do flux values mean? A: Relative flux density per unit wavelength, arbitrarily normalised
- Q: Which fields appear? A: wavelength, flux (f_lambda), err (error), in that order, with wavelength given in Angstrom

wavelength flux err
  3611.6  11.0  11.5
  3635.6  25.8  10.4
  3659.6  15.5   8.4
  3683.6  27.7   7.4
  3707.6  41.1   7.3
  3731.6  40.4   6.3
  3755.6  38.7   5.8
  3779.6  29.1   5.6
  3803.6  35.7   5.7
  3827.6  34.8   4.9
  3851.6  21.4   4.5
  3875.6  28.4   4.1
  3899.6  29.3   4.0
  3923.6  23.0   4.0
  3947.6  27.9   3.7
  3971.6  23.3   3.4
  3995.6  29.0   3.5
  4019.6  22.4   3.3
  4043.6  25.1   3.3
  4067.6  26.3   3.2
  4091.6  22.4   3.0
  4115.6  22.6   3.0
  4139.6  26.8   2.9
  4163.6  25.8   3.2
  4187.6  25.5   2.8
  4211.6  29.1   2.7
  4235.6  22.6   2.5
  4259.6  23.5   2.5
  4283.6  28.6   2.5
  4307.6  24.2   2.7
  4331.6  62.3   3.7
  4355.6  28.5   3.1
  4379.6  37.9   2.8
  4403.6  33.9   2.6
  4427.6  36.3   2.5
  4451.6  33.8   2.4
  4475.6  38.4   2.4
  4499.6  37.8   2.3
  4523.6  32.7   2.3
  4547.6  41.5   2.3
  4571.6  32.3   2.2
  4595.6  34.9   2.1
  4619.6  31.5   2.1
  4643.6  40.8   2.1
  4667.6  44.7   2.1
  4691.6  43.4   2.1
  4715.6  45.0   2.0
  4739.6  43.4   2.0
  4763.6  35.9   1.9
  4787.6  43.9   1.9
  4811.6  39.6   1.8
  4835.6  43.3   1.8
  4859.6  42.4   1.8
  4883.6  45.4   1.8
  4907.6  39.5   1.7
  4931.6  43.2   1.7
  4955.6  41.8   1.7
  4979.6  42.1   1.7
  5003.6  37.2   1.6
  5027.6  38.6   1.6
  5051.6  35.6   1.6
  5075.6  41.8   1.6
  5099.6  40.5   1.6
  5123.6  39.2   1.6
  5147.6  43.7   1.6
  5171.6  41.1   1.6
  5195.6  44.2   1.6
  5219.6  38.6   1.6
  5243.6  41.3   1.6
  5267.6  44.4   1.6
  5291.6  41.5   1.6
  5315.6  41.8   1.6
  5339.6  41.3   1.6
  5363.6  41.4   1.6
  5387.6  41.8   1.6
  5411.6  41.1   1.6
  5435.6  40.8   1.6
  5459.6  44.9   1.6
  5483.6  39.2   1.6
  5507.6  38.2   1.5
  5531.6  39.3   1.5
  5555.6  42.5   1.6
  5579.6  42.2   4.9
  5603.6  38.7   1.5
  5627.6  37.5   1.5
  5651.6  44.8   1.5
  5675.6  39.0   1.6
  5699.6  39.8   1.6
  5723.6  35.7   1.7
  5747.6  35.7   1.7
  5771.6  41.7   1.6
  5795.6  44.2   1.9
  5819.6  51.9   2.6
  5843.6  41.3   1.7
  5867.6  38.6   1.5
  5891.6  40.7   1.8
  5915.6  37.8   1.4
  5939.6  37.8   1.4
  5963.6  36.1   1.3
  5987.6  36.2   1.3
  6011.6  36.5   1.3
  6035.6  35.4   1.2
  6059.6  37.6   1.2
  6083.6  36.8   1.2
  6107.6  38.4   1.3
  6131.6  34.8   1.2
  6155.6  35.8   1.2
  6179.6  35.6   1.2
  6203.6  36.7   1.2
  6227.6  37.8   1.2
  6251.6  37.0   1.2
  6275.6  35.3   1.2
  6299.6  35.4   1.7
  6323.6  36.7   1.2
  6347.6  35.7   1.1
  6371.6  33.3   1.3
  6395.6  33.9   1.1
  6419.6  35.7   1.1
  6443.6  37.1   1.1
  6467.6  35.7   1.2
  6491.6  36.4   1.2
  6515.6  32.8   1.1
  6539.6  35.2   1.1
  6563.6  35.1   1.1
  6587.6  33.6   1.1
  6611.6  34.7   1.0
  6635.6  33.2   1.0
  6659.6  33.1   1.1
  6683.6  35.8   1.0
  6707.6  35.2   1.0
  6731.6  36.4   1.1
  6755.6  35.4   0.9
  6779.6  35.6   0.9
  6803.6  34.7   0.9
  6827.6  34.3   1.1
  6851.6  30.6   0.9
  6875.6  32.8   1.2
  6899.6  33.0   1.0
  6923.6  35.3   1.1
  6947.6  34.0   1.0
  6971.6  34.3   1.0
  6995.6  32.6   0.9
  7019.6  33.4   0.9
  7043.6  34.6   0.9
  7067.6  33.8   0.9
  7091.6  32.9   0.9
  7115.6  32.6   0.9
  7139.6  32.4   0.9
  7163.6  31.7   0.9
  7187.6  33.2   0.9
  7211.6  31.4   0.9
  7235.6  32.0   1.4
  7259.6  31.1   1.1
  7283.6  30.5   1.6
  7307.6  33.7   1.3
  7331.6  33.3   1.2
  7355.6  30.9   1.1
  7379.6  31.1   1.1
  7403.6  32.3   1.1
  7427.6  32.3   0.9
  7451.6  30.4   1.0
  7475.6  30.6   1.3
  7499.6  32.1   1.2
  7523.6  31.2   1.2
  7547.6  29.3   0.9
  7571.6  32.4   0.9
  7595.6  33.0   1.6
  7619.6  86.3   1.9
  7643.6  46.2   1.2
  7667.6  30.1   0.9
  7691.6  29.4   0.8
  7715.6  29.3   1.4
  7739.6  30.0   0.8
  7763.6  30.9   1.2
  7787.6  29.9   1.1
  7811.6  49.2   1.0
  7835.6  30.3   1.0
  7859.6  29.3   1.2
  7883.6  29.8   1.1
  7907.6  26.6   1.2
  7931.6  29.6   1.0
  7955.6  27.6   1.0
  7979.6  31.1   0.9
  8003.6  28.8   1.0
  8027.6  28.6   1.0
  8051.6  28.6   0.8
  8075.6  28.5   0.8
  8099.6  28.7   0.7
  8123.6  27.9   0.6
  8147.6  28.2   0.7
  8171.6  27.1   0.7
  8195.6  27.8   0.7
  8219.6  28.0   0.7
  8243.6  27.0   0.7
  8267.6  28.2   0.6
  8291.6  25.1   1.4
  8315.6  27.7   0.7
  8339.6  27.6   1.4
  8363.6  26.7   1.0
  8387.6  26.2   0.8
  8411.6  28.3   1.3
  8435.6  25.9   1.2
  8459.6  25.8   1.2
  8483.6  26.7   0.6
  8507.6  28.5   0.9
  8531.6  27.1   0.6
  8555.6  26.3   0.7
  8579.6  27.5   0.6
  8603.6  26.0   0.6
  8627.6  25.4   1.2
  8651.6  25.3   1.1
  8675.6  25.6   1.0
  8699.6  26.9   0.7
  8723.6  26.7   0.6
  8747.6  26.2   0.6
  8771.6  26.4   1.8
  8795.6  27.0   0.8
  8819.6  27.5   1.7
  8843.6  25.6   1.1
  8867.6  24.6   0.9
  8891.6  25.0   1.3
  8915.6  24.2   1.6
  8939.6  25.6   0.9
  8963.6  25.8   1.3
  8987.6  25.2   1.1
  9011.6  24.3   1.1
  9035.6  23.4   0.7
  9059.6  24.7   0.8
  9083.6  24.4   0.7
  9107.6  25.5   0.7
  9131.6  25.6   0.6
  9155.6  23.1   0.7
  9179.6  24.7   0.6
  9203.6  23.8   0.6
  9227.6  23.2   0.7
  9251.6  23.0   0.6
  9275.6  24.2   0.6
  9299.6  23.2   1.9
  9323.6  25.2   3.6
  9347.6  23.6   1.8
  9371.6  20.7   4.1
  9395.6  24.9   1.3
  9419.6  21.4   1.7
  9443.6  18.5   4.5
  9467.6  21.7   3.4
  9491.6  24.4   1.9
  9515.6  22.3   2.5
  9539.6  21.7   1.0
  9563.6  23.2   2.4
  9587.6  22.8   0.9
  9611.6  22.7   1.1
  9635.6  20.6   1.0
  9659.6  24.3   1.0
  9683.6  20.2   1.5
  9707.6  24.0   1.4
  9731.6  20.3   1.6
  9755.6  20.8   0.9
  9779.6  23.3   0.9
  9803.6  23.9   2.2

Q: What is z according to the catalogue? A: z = 0.16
